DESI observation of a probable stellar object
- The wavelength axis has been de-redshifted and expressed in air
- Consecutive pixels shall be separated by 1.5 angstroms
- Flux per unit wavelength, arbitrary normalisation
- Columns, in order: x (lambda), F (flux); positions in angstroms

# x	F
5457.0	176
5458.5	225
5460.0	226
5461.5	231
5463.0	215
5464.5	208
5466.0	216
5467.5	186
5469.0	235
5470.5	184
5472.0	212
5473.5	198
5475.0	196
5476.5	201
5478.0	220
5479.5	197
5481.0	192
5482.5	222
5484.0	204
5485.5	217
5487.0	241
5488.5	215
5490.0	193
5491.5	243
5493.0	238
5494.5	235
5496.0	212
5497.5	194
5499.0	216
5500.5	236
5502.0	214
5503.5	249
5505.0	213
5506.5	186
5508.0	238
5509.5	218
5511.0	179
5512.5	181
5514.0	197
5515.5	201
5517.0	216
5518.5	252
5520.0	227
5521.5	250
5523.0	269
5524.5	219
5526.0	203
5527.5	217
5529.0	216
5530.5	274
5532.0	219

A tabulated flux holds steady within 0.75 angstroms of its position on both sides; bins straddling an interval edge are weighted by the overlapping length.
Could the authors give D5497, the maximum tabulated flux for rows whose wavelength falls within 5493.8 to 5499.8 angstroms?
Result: 235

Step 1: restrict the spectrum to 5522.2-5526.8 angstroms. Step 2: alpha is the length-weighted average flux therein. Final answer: 230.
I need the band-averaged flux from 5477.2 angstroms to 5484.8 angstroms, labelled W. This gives 207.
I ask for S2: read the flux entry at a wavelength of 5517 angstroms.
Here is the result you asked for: 216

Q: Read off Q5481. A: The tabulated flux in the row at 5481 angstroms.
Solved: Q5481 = 192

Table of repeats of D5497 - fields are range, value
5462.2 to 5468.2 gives 216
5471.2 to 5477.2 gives 212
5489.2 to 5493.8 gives 243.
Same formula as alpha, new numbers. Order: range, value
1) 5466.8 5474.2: 203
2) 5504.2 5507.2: 201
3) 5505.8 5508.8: 213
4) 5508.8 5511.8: 198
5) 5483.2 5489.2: 219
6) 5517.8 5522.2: 243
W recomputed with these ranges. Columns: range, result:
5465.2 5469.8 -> 212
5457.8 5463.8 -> 224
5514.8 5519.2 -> 223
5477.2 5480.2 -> 209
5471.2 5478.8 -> 205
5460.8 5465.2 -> 218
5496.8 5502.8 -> 215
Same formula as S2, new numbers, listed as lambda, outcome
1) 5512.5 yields 181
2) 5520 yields 227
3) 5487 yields 241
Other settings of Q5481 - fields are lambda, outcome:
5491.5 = 243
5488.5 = 215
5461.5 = 231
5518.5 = 252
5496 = 212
